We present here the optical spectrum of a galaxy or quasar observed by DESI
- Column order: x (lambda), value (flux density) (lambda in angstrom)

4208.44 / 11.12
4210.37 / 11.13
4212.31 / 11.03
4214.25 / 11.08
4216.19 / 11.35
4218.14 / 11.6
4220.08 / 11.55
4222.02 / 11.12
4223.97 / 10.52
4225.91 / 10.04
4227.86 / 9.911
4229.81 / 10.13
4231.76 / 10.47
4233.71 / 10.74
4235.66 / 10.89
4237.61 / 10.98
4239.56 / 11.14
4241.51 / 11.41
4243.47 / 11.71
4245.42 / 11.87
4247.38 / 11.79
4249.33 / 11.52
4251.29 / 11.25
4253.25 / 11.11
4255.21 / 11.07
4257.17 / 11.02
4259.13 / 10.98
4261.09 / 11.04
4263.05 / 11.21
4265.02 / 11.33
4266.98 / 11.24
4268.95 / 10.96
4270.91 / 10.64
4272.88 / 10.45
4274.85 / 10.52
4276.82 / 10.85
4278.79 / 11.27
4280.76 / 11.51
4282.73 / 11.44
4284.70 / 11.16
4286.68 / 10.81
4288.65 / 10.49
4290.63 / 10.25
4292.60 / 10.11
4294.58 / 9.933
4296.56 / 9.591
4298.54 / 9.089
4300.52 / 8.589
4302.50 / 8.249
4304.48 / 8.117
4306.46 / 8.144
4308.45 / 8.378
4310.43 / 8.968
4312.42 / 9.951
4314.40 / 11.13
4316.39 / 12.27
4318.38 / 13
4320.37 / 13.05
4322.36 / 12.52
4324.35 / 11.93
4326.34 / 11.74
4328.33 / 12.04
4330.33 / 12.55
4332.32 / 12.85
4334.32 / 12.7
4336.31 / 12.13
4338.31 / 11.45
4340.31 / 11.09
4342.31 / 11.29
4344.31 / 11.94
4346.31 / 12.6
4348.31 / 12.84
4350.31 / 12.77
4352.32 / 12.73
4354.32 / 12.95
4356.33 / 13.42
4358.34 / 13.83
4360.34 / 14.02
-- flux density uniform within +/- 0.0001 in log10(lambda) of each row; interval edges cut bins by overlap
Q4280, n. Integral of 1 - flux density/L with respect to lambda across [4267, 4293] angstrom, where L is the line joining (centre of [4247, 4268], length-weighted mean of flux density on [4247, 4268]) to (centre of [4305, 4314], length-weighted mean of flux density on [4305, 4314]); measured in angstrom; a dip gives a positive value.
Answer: -1.5 angstrom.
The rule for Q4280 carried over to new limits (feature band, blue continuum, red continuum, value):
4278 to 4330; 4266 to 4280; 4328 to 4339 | 4.74 angstrom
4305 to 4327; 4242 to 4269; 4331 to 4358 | 2.05 angstrom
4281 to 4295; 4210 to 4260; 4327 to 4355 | 1.18 angstrom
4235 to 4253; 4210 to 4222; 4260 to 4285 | -0.37 angstrom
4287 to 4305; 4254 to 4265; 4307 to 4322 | 2.50 angstrom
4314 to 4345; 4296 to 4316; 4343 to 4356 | -3.30 angstrom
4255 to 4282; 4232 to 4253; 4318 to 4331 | 1.45 angstrom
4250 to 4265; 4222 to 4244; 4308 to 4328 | -0.28 angstrom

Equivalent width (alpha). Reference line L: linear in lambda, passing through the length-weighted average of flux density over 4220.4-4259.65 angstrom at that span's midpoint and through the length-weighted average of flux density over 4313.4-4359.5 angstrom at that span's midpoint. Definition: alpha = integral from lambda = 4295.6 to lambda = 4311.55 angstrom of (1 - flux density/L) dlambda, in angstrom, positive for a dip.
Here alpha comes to 4.4 angstrom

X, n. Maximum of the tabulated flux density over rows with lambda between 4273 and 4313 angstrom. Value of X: 11.51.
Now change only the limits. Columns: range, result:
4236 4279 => 11.87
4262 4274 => 11.33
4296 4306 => 9.591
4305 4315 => 11.13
